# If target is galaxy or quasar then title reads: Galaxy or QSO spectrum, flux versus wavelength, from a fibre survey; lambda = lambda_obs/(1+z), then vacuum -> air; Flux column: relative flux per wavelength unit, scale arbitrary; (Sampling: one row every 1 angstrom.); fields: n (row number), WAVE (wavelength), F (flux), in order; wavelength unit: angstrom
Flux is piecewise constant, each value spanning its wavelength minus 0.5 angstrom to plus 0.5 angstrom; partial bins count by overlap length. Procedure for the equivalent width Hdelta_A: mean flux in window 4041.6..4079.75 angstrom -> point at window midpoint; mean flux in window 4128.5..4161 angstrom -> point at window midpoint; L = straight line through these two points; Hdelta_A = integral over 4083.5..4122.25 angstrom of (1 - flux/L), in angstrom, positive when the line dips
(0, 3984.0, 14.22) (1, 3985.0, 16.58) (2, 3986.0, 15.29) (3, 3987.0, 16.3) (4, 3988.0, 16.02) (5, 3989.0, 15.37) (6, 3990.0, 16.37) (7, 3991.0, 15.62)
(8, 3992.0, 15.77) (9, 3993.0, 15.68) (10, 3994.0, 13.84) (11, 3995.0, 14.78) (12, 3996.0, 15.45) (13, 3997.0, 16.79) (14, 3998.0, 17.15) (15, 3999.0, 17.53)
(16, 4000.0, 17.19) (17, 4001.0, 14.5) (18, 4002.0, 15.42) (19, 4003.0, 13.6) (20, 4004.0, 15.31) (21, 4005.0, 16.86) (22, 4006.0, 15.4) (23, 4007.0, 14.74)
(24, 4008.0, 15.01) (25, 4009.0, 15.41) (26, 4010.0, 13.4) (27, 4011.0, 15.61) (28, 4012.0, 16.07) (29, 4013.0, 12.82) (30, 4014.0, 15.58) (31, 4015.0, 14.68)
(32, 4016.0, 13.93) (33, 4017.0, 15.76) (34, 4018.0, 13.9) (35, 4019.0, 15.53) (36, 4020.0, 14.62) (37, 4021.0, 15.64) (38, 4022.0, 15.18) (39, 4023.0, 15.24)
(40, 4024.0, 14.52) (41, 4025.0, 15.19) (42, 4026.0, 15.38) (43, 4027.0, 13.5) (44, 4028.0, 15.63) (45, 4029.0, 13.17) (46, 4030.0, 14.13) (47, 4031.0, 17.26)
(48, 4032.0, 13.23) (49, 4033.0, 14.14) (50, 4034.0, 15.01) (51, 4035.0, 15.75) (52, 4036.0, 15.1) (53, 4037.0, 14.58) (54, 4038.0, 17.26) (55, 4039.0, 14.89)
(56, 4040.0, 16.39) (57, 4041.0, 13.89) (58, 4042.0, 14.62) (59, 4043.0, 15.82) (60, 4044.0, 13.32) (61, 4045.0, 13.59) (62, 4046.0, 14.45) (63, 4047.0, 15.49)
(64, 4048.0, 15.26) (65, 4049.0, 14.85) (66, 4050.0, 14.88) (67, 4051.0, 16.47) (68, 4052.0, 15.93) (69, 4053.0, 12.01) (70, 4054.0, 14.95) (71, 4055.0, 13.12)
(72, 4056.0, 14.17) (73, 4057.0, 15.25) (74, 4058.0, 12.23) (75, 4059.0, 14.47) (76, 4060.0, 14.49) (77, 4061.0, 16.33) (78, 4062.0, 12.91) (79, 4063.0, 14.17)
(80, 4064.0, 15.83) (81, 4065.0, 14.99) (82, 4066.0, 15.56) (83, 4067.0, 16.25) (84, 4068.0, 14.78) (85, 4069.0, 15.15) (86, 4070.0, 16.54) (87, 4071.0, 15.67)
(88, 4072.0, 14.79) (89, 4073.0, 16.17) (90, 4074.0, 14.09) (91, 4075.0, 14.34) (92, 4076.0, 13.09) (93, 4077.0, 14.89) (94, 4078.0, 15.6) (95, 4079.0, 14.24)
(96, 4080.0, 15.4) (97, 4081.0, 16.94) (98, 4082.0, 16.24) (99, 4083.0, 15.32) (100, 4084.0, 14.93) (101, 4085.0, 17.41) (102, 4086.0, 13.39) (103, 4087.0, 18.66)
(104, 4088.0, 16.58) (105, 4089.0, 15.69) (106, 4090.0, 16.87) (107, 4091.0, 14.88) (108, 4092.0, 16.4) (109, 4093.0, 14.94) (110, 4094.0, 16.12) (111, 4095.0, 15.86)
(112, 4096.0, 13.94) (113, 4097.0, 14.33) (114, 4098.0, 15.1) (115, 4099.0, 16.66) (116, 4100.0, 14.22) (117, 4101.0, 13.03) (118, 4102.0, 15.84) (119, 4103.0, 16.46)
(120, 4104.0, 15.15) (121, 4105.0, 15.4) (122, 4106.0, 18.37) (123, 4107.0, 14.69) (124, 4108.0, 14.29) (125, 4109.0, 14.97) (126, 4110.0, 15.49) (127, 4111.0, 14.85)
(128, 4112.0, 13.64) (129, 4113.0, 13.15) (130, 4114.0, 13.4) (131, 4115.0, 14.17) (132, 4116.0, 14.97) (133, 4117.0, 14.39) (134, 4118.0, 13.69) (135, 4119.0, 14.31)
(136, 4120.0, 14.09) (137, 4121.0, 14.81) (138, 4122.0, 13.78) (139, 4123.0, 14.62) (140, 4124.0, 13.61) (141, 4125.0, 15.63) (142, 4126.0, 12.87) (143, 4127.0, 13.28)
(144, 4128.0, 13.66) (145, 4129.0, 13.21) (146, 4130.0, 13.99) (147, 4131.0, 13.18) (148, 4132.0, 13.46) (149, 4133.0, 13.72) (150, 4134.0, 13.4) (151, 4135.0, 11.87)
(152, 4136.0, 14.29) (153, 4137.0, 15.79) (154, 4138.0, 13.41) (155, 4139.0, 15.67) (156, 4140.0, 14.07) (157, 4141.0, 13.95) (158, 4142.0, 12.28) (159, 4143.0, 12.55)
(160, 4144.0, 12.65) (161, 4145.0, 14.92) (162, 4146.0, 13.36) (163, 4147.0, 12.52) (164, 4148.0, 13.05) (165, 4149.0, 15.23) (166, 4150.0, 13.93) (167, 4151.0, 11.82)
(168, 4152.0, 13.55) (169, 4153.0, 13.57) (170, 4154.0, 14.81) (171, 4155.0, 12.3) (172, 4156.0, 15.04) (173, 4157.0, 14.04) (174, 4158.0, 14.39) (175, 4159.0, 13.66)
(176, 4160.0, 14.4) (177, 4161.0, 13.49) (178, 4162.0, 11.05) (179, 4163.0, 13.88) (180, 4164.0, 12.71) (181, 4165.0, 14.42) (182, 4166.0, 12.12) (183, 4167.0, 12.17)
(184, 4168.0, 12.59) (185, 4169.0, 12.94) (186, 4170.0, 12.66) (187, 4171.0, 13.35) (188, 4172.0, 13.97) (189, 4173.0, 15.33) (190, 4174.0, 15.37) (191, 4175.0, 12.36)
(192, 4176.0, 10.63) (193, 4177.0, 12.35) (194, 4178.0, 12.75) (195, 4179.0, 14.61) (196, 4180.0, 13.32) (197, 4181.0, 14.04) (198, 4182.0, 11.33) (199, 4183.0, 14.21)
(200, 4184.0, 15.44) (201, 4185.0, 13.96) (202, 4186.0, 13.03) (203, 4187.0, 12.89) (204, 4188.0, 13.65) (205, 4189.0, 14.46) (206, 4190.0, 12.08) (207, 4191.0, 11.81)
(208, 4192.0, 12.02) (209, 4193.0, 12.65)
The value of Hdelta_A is -2.4 angstrom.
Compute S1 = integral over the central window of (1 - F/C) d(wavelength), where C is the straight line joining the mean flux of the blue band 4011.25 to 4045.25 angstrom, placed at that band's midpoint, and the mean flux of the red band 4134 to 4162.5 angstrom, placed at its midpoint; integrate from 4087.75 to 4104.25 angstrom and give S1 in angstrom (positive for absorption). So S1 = -1.4 angstrom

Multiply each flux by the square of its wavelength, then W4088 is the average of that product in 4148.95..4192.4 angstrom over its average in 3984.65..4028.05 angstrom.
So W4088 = 0.9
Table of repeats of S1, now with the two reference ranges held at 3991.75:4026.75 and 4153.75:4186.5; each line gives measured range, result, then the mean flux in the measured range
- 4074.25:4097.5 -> -1.8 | 15.5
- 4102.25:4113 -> -0.9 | 15.2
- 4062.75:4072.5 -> -0.6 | 15.4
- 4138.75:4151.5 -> 0.2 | 13.5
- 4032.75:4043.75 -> -0.2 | 15.2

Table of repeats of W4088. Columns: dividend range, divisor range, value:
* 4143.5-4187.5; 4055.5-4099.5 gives 0.92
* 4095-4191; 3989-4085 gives 0.97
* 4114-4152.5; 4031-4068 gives 0.97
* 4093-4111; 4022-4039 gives 1.06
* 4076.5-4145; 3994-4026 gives 1.01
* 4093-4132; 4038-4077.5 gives 1.01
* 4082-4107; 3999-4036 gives 1.08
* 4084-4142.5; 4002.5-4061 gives 1.03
